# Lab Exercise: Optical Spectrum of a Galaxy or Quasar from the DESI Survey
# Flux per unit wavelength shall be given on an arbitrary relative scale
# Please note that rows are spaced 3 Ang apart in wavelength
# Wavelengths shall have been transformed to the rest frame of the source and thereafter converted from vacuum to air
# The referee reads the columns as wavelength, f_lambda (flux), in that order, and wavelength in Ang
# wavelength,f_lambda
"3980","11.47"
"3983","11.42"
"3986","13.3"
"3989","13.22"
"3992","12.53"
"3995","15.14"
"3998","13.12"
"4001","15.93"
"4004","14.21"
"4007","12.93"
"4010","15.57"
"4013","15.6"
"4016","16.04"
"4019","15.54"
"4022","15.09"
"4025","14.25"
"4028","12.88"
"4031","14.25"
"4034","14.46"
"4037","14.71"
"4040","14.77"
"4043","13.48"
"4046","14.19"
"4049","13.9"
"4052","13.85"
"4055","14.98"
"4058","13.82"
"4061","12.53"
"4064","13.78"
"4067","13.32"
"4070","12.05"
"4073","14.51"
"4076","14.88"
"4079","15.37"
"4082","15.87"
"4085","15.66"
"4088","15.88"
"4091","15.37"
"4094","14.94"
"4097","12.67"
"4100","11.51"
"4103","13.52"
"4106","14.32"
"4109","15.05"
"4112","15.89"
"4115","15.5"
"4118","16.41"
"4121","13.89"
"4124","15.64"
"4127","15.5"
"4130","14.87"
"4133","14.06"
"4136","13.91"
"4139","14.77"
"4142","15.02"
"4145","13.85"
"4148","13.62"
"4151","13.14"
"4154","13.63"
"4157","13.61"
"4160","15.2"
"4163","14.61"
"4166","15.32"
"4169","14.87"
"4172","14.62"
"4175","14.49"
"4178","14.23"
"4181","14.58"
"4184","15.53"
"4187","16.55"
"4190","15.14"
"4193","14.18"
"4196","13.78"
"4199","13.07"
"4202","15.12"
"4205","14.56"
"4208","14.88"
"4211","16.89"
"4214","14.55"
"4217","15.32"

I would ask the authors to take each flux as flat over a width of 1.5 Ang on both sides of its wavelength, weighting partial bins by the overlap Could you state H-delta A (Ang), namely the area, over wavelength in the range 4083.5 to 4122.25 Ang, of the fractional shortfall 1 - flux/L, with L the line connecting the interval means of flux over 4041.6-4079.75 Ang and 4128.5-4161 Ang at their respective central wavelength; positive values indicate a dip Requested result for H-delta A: -1.8 Ang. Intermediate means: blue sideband 13.9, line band 14.7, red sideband 14.1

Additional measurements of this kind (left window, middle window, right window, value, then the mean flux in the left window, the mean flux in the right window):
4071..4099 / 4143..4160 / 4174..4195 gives 1.33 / 14.9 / 14.9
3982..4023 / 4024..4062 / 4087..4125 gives 1.05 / 14.3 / 14.6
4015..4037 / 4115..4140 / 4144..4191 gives -0.59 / 14.6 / 14.6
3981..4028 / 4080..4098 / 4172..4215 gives -0.84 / 14.2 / 14.8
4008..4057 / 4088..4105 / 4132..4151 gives 0.58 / 14.6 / 14.1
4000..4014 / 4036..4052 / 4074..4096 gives 0.94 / 14.8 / 15.3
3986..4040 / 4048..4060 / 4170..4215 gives 0.35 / 14.4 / 14.8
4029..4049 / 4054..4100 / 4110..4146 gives 0.87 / 14.2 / 15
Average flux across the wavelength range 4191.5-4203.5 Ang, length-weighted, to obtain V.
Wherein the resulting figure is 14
